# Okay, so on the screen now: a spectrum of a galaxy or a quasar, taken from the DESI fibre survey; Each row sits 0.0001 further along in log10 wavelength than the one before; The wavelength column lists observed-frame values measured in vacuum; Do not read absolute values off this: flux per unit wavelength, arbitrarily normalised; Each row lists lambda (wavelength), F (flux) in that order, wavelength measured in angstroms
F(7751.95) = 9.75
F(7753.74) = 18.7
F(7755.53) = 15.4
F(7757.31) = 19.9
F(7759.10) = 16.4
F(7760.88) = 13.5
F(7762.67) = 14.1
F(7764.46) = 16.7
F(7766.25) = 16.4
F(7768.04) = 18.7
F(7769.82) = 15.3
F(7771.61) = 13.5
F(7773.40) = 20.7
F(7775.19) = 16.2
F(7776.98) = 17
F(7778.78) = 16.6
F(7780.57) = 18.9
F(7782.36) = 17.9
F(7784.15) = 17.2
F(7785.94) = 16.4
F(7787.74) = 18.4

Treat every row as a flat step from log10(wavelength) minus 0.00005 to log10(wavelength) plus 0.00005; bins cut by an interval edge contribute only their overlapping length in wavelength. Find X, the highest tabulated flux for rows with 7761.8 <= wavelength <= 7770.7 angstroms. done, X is 18.7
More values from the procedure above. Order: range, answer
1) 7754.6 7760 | 19.9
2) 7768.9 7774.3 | 20.7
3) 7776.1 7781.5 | 18.9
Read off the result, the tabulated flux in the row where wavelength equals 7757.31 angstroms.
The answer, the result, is 19.9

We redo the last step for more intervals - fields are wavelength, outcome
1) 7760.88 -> 13.5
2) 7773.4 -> 20.7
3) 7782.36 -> 17.9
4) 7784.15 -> 17.2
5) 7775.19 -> 16.2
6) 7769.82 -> 15.3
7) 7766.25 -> 16.4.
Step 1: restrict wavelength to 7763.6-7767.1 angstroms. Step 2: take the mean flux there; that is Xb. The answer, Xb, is 16.5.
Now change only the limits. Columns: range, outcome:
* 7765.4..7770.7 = 16.8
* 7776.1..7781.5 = 17.5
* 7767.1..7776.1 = 16.9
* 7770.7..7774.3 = 17.1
